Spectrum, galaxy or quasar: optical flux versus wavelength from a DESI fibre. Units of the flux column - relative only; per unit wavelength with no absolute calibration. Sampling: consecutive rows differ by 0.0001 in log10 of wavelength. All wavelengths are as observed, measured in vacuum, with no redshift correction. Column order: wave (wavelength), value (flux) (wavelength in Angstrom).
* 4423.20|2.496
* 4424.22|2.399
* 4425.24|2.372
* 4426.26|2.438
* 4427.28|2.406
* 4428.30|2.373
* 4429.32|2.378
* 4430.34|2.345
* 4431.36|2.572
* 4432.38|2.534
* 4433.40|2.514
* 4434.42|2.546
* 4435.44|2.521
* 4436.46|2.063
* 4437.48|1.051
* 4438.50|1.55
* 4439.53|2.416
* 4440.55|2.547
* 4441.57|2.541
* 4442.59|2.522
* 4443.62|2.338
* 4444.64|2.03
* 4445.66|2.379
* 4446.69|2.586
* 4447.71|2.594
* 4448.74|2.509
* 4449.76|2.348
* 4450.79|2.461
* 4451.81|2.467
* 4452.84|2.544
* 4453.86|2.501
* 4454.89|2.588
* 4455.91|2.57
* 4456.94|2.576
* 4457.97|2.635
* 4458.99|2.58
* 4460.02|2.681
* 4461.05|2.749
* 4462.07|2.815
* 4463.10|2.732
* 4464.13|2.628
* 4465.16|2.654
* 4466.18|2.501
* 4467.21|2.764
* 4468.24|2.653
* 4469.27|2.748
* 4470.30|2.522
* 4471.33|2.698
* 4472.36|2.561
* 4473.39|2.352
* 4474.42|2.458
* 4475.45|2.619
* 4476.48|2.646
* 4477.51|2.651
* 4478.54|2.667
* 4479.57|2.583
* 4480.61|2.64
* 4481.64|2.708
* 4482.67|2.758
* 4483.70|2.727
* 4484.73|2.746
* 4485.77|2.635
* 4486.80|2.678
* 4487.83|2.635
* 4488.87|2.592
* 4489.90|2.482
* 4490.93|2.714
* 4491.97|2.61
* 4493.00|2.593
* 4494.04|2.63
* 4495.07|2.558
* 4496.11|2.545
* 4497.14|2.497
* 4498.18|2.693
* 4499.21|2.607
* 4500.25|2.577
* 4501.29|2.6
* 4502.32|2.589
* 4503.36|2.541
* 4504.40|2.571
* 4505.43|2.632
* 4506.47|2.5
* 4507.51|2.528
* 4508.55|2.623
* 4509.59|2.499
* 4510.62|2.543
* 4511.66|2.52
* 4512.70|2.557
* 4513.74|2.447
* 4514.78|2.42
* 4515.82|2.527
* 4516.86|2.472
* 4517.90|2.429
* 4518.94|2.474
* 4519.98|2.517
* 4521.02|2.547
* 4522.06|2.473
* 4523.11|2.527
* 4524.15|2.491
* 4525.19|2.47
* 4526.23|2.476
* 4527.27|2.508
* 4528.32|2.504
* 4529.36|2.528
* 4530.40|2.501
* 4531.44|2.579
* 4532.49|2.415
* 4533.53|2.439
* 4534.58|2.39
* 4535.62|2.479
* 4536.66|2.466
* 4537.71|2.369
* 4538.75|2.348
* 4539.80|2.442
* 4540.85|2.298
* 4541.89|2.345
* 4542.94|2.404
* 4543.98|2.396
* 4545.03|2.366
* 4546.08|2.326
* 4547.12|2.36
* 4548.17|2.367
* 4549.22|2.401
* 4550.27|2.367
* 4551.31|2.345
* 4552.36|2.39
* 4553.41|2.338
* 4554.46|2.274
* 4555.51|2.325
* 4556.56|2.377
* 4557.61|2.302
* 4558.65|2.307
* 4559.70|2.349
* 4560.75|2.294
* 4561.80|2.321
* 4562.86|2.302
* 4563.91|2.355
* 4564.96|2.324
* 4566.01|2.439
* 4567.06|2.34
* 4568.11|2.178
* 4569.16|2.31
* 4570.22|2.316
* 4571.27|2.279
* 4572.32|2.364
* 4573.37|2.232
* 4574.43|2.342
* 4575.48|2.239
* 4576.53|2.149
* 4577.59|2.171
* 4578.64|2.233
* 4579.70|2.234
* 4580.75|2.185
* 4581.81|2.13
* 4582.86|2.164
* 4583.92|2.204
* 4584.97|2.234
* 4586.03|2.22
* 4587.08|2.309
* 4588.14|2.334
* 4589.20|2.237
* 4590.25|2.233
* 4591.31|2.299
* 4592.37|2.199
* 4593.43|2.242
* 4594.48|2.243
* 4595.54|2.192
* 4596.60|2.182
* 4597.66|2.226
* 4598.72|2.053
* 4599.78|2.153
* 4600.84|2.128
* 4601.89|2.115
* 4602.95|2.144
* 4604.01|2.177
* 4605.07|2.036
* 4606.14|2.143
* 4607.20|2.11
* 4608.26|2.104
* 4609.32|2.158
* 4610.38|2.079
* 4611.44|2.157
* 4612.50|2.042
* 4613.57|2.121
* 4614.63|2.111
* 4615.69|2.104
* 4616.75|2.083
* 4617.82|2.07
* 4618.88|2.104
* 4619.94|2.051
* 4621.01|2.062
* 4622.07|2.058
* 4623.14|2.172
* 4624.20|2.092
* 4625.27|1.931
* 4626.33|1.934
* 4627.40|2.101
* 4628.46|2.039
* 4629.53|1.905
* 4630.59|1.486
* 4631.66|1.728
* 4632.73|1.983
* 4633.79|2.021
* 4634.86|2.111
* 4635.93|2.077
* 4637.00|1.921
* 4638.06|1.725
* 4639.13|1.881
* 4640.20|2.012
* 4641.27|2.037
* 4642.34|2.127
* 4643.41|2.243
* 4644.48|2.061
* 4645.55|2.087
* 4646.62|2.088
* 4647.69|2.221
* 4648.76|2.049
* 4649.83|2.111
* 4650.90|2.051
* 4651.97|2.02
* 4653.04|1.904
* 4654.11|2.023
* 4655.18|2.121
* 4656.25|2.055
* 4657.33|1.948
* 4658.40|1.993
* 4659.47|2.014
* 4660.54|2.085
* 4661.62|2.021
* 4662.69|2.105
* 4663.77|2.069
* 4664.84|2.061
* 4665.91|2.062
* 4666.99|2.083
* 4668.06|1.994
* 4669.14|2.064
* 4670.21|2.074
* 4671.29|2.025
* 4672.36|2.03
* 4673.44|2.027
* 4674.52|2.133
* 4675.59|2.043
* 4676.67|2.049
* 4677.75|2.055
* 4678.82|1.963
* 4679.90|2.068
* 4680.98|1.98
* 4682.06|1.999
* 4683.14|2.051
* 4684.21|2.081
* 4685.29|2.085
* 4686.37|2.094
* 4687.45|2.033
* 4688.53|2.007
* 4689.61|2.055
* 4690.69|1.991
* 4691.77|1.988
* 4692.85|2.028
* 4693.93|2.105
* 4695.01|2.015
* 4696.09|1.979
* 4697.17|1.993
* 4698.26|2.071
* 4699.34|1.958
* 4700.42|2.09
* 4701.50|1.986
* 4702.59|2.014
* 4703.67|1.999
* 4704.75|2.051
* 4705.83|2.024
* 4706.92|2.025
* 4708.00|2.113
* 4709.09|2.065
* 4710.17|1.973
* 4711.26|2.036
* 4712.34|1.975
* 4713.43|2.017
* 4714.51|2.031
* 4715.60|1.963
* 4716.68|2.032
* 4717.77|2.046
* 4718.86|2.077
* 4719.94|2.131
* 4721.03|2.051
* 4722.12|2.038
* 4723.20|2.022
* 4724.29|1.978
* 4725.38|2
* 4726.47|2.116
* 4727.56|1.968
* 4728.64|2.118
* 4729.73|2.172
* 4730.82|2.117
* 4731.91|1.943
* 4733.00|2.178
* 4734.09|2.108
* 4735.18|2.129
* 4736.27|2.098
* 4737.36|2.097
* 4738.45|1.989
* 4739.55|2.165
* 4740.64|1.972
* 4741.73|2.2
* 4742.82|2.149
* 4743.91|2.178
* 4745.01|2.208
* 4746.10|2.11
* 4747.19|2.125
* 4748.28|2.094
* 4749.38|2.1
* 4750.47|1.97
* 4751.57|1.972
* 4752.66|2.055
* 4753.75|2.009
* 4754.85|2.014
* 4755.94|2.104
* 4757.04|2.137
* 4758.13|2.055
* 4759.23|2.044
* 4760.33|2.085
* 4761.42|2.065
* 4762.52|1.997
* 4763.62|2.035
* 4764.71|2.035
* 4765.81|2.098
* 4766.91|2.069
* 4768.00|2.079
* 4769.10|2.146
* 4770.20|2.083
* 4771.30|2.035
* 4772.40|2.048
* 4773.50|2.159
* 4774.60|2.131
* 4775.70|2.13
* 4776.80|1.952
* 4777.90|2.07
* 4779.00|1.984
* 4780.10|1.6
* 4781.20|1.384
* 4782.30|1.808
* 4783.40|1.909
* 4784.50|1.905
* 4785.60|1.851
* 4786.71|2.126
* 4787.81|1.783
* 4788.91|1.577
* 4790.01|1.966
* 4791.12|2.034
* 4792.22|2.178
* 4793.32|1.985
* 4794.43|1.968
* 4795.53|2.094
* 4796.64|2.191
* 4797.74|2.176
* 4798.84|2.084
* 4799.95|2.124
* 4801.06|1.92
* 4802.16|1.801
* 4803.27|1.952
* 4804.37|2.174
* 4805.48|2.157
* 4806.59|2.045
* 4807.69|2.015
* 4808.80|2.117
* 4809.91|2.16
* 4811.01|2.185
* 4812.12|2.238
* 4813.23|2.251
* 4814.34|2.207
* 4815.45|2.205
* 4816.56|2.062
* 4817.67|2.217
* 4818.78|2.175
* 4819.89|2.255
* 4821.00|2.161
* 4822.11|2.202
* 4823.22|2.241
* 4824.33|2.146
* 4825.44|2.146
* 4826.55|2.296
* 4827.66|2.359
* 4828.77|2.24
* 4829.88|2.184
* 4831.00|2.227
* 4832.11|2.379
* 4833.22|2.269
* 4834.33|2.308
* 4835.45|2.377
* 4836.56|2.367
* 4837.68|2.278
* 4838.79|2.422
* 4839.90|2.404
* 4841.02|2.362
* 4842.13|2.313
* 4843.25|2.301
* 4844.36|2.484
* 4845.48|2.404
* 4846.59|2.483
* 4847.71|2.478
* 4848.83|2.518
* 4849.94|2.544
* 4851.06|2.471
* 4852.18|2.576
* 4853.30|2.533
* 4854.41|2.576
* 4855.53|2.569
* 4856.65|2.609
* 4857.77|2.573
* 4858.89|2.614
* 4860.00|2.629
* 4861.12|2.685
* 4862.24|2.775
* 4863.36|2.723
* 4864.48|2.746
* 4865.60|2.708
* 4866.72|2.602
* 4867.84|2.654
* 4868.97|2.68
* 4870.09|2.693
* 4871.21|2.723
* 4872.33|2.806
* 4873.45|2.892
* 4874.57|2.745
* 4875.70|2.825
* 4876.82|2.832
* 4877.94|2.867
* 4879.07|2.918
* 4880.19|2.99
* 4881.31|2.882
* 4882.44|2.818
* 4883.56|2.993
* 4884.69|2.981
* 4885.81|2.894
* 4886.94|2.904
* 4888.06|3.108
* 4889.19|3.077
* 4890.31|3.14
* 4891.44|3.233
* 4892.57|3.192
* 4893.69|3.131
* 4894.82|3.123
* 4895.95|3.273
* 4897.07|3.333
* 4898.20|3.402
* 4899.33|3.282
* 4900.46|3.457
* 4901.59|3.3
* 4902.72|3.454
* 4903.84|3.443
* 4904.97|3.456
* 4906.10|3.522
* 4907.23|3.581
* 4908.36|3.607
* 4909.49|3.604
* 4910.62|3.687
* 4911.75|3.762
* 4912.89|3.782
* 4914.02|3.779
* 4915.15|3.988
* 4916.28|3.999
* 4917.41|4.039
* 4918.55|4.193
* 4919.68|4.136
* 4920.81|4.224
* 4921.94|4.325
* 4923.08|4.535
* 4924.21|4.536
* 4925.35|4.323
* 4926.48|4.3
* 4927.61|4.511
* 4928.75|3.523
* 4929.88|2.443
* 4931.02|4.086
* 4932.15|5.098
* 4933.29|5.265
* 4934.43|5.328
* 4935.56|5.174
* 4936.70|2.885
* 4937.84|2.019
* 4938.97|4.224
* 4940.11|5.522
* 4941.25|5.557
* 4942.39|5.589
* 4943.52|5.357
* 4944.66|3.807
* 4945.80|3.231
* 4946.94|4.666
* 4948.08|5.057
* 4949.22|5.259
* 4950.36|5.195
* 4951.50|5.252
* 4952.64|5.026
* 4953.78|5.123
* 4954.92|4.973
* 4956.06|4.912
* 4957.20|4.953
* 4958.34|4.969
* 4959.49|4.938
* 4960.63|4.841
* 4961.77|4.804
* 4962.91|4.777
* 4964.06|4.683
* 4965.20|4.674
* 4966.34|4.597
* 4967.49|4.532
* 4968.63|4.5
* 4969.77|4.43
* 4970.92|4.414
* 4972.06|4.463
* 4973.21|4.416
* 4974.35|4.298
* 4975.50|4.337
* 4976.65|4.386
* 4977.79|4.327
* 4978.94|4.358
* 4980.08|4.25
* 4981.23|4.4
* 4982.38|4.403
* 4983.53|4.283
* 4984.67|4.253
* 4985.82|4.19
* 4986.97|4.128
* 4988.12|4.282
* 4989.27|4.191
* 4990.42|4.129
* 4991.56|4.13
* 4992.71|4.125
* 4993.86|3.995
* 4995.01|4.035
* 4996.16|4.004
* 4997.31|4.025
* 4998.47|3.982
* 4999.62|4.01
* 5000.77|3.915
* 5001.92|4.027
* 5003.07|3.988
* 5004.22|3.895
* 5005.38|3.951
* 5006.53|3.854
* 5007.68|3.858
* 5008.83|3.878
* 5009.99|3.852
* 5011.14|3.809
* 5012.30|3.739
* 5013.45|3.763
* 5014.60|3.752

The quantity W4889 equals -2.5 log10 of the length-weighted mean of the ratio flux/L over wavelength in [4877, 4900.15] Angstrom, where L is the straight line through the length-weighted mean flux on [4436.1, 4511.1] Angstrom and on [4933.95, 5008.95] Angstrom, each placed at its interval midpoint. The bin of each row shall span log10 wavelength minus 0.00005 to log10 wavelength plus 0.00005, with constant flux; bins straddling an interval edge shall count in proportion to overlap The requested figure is 0.315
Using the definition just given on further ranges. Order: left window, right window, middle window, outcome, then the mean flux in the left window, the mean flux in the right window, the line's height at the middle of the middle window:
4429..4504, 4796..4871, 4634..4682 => 0.191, 2.53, 2.35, 2.44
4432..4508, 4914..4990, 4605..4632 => 0.466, 2.54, 4.48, 3.13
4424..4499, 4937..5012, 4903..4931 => 0.080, 2.52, 4.4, 4.19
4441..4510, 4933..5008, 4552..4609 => 0.308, 2.58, 4.44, 2.98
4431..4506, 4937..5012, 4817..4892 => 0.467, 2.54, 4.4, 3.96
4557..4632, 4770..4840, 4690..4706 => 0.060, 2.17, 2.1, 2.14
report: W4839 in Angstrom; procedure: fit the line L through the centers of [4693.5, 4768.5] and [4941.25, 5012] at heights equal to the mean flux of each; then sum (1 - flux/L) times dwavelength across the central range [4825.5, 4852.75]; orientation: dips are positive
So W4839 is 6.4 Angstrom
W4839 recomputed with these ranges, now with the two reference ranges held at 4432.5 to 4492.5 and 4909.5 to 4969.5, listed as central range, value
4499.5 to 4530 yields 2.4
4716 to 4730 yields 6.0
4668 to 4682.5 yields 5.8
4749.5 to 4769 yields 8.8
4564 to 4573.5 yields 2.1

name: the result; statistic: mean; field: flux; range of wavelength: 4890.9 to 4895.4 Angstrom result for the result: 3.17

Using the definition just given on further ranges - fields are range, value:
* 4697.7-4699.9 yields 2.01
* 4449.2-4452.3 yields 2.43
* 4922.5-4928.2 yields 4.43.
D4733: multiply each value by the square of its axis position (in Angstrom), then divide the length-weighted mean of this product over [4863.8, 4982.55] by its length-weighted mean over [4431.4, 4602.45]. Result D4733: 1.92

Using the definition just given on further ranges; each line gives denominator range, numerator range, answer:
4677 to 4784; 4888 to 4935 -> 2.00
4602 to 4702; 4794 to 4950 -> 1.64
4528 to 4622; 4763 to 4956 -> 1.47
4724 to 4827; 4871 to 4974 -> 2.05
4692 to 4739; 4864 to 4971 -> 2.07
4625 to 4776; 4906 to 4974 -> 2.39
